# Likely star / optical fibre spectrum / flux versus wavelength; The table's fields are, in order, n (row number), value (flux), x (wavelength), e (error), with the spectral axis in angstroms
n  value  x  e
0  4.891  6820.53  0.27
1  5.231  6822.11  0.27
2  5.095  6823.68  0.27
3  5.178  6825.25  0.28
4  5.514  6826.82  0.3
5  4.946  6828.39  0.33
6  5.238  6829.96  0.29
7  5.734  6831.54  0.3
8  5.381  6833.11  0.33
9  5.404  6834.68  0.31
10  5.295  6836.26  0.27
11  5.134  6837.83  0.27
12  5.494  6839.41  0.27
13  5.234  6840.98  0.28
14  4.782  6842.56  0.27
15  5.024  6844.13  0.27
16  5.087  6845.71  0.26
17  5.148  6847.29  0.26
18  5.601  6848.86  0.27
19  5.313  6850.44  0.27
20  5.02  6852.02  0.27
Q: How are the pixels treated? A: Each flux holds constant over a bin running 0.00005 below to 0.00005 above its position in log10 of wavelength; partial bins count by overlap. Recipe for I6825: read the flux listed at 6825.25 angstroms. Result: 5.178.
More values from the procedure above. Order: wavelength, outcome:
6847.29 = 5.148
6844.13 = 5.024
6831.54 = 5.734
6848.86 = 5.601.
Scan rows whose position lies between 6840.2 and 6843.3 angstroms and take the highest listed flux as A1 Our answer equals 5.234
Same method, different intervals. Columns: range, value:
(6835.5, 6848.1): 5.494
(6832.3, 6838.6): 5.404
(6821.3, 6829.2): 5.514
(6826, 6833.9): 5.734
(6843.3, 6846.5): 5.087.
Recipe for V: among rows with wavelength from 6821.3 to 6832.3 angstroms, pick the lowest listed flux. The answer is 4.946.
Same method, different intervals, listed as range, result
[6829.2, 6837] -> 5.238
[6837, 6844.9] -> 4.782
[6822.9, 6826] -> 5.095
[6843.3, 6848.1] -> 5.024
